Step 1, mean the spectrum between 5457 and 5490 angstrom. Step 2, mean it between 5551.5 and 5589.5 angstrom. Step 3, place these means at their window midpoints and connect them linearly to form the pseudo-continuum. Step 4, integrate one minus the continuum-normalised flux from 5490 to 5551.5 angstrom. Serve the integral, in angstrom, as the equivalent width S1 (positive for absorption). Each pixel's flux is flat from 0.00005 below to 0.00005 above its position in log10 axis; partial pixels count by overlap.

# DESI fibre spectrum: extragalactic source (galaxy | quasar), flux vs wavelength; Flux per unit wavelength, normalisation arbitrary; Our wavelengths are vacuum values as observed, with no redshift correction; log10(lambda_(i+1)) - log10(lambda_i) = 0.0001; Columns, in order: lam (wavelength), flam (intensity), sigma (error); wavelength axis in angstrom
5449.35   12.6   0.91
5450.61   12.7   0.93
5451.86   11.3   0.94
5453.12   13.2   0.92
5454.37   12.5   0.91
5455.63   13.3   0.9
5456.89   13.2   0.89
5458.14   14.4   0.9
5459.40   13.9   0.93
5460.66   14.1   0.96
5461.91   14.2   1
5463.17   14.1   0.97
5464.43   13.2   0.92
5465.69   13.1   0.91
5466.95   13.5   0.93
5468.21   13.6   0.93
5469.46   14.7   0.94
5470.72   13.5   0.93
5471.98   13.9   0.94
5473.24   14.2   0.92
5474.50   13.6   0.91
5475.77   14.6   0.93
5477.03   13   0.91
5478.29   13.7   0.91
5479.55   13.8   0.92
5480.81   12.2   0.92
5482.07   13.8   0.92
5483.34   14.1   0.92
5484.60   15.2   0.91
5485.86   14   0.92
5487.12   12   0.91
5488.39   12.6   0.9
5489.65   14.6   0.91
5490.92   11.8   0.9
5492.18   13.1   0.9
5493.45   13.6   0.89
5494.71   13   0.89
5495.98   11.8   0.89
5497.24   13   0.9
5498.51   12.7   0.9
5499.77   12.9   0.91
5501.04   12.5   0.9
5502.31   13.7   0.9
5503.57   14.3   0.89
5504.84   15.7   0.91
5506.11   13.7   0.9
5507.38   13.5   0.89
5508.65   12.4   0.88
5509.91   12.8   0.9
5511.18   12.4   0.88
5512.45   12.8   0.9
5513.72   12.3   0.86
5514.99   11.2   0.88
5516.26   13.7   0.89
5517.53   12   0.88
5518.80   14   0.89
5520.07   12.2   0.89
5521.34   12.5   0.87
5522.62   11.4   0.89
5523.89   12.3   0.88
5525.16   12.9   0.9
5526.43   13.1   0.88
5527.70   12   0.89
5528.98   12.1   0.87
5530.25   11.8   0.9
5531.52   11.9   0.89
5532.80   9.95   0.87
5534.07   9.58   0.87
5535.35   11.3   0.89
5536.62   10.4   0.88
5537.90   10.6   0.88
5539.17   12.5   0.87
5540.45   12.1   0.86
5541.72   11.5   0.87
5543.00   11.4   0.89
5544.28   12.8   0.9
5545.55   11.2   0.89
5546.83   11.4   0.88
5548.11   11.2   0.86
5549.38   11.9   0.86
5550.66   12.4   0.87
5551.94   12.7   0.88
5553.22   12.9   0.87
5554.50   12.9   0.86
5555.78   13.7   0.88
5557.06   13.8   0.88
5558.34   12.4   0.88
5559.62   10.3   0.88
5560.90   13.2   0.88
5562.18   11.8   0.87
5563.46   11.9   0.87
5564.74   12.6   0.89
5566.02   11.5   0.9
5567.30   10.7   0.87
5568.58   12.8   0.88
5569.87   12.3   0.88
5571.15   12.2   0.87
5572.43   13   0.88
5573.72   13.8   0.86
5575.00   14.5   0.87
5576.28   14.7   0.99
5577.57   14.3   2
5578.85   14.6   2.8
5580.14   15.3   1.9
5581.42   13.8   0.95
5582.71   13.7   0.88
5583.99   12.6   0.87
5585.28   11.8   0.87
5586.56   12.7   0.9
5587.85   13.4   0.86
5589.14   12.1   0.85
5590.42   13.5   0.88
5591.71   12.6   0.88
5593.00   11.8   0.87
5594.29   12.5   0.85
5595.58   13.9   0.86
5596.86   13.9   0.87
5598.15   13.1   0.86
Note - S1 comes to 4.7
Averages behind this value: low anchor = 13.7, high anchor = 12.9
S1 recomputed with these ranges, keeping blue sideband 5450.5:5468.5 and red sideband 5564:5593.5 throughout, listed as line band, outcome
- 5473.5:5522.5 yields 0.4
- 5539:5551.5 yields 1.3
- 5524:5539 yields 1.9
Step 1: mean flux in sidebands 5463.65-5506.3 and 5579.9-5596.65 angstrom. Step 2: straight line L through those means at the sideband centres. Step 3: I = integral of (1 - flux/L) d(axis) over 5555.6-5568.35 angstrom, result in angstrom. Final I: 1.0 angstrom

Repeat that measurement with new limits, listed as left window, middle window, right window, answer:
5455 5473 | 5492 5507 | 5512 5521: -0.4 angstrom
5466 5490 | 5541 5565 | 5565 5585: 2.1 angstrom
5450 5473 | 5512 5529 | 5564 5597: 1.0 angstrom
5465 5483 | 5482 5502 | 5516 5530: 0.1 angstrom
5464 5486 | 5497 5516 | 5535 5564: -0.1 angstrom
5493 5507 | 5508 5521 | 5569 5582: 0.8 angstrom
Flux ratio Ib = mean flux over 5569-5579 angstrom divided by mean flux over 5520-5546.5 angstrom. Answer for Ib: 1.17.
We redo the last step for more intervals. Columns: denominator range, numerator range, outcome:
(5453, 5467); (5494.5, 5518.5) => 0.96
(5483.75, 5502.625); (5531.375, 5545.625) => 0.86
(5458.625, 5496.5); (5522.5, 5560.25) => 0.88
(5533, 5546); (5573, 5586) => 1.23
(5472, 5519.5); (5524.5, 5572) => 0.90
